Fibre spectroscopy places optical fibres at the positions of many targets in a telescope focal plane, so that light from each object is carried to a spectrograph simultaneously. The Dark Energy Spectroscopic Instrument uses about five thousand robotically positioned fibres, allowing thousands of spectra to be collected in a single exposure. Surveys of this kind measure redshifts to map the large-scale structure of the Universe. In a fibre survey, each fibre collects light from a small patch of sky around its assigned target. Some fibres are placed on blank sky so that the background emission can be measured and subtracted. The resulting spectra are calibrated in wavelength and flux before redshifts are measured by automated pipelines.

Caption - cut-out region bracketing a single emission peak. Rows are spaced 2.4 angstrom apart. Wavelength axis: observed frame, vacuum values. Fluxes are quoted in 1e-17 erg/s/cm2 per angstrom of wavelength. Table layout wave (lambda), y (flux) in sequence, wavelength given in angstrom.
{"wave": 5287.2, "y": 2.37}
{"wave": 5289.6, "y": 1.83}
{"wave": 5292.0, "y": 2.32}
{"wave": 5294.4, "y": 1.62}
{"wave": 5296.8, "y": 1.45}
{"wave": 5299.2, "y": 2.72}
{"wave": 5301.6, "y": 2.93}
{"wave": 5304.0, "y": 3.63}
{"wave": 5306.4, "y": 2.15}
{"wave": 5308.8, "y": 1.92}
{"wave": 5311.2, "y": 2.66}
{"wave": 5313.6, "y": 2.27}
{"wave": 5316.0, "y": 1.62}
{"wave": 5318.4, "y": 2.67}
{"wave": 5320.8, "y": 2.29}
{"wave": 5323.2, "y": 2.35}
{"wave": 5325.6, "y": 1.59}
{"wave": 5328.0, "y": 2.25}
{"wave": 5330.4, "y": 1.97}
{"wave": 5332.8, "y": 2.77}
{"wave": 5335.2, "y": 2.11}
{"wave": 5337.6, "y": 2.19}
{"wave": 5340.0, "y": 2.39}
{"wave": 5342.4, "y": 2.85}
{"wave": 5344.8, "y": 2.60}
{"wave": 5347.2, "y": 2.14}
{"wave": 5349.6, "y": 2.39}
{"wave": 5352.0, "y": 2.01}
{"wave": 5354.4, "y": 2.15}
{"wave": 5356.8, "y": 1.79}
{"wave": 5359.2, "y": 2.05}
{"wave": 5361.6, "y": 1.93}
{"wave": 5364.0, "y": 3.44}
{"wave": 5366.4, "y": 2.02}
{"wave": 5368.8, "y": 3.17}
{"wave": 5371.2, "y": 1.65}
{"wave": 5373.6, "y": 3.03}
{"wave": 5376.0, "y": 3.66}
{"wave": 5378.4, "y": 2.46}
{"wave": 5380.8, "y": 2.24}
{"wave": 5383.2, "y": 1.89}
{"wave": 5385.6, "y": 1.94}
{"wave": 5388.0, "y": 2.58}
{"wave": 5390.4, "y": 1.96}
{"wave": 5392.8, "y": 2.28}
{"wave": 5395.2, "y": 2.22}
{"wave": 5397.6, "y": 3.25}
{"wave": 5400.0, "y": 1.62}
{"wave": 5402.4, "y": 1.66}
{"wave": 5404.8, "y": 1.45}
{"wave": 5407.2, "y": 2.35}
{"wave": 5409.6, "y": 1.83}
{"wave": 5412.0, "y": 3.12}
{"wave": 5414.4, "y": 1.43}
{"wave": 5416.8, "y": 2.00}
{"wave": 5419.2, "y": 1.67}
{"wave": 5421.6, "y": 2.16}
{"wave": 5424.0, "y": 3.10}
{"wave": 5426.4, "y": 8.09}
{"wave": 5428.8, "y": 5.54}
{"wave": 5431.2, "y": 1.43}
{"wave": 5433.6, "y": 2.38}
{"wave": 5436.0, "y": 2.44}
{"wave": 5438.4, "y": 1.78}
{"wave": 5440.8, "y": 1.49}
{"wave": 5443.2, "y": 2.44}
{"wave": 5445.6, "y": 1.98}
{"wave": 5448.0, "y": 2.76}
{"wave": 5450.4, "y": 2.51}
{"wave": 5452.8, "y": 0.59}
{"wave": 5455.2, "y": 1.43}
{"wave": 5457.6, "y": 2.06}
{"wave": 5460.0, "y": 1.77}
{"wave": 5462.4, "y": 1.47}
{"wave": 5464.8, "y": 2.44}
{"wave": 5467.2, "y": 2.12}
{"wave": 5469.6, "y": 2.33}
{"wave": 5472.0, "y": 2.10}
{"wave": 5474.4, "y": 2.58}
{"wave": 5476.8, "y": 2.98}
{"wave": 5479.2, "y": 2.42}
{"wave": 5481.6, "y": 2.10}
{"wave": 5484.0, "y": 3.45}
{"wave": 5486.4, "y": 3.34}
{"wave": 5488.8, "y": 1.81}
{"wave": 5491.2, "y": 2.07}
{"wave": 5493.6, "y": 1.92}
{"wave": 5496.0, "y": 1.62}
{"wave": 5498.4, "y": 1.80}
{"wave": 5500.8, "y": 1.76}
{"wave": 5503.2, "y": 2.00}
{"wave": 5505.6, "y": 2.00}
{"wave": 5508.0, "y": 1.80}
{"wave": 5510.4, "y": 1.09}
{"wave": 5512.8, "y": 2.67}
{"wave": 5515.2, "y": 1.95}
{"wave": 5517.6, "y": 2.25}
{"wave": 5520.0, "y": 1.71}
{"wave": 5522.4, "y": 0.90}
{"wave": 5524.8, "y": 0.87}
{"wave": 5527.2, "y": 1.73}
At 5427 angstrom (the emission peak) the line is [O III]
